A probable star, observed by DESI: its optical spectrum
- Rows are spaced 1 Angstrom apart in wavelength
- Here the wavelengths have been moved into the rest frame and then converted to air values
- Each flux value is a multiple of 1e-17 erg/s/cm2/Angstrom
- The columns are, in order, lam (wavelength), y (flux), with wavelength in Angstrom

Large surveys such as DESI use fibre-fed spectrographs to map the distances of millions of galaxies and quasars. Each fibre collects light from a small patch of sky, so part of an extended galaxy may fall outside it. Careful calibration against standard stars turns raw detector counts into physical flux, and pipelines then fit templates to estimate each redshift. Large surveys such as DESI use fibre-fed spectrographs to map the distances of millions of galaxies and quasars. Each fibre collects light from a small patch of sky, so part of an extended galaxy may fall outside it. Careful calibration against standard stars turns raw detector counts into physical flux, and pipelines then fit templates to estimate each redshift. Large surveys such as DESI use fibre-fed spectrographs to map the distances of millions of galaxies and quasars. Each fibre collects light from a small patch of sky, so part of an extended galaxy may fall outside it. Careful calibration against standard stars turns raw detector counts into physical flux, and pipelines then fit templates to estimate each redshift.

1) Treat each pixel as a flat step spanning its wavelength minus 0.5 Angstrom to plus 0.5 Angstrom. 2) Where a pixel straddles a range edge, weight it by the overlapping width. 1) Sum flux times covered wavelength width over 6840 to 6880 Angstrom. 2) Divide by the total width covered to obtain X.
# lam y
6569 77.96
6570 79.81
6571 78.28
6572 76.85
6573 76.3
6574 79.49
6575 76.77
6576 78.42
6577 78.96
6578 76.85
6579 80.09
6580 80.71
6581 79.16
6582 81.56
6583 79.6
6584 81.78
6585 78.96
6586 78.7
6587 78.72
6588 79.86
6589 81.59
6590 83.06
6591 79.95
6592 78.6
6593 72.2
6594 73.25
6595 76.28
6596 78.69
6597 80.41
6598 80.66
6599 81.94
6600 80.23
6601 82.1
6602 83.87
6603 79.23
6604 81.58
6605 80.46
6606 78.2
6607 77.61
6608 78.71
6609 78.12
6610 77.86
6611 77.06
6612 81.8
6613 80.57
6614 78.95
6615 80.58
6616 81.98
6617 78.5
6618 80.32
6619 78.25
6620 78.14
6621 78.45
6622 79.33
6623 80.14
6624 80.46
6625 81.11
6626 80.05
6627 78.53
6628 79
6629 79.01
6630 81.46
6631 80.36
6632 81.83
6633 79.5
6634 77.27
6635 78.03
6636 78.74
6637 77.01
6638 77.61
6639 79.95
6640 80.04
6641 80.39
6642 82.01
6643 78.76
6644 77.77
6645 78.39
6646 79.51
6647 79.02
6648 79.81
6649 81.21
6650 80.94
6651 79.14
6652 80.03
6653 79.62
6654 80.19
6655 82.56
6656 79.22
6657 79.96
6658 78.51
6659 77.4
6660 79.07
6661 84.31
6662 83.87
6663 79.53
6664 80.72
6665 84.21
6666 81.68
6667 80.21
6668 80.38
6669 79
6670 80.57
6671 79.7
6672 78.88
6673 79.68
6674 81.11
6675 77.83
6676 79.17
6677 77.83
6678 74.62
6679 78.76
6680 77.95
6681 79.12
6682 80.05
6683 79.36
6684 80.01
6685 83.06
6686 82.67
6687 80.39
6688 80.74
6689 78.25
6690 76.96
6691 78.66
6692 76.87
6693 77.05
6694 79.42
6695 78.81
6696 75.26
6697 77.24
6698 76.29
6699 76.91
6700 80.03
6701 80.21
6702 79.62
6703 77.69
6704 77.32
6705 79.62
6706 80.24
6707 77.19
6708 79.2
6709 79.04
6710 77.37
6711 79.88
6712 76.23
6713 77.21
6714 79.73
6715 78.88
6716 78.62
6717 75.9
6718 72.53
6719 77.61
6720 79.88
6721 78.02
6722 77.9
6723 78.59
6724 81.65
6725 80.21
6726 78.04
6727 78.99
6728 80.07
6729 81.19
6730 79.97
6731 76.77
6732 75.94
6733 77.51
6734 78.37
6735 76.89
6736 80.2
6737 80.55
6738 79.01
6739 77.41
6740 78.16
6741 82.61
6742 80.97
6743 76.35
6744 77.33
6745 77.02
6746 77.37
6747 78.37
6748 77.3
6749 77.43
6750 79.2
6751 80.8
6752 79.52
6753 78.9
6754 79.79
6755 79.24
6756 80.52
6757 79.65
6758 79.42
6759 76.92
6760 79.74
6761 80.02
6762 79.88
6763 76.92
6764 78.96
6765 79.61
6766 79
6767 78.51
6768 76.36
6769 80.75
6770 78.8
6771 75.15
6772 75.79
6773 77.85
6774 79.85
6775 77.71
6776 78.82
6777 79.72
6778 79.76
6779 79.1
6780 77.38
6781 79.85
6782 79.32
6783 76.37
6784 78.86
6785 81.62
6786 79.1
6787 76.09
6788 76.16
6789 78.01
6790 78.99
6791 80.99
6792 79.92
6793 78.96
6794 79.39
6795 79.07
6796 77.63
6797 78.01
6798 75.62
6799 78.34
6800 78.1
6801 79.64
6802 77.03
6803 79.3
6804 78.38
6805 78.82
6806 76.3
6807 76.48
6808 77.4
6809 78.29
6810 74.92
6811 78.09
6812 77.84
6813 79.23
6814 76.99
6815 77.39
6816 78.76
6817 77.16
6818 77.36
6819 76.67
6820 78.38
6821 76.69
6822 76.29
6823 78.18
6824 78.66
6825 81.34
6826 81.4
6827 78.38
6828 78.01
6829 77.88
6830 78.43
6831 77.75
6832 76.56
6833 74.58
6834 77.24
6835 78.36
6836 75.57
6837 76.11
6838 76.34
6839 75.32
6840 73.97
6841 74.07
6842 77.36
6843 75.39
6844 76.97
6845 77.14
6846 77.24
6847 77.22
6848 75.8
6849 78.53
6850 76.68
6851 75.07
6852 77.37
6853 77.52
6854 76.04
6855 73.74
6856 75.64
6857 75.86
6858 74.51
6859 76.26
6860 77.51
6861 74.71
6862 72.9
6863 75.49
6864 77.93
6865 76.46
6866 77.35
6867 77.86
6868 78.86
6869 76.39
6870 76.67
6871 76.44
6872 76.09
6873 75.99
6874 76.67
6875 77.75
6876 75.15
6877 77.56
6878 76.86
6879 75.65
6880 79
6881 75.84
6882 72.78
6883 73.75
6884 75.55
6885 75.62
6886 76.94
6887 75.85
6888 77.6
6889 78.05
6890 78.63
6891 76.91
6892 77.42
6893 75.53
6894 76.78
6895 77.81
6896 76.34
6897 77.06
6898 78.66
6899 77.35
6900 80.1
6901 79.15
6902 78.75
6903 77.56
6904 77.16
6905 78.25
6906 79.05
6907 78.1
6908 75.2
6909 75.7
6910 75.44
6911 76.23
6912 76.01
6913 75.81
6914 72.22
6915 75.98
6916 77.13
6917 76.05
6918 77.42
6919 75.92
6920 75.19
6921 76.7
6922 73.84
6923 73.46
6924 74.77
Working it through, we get 76.4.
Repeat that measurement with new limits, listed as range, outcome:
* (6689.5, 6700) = 77.5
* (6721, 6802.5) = 78.7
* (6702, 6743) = 78.6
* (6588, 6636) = 79.5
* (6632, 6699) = 79.4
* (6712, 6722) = 77.5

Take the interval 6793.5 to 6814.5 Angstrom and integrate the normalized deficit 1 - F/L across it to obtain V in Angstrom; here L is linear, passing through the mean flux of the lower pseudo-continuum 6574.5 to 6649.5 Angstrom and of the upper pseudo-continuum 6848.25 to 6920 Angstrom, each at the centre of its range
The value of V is -0.1 Angstrom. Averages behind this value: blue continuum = 79.4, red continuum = 76.6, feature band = 77.9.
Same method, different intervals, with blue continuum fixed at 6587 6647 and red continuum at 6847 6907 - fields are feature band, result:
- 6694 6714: 0.1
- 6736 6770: -0.4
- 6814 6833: -0.2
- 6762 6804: -0.4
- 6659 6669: -0.3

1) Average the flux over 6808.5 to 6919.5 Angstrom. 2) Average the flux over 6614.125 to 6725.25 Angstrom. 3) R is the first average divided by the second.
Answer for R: 0.97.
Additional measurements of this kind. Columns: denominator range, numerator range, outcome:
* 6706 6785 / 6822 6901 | 0.98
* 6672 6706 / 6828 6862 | 0.97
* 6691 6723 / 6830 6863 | 0.98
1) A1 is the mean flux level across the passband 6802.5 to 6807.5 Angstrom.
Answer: 77.9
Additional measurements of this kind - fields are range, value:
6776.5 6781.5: 79.2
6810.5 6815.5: 77.9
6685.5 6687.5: 81.5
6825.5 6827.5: 79.9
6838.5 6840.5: 74.6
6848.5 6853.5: 77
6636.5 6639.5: 78.2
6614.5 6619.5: 79.9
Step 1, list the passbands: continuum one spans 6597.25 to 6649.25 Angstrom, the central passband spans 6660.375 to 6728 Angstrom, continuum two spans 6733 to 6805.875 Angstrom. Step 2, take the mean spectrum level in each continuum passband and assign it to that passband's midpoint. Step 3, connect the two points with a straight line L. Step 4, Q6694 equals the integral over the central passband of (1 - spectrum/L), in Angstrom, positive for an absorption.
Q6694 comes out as 0.1 Angstrom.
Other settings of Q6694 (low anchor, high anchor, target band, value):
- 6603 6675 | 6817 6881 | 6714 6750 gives 0.0 Angstrom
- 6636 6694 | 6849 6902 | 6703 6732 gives 0.2 Angstrom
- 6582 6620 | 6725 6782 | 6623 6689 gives -0.5 Angstrom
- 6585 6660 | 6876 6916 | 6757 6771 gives -0.1 Angstrom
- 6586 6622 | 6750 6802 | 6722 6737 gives 0.0 Angstrom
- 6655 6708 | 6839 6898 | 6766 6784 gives -0.1 Angstrom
